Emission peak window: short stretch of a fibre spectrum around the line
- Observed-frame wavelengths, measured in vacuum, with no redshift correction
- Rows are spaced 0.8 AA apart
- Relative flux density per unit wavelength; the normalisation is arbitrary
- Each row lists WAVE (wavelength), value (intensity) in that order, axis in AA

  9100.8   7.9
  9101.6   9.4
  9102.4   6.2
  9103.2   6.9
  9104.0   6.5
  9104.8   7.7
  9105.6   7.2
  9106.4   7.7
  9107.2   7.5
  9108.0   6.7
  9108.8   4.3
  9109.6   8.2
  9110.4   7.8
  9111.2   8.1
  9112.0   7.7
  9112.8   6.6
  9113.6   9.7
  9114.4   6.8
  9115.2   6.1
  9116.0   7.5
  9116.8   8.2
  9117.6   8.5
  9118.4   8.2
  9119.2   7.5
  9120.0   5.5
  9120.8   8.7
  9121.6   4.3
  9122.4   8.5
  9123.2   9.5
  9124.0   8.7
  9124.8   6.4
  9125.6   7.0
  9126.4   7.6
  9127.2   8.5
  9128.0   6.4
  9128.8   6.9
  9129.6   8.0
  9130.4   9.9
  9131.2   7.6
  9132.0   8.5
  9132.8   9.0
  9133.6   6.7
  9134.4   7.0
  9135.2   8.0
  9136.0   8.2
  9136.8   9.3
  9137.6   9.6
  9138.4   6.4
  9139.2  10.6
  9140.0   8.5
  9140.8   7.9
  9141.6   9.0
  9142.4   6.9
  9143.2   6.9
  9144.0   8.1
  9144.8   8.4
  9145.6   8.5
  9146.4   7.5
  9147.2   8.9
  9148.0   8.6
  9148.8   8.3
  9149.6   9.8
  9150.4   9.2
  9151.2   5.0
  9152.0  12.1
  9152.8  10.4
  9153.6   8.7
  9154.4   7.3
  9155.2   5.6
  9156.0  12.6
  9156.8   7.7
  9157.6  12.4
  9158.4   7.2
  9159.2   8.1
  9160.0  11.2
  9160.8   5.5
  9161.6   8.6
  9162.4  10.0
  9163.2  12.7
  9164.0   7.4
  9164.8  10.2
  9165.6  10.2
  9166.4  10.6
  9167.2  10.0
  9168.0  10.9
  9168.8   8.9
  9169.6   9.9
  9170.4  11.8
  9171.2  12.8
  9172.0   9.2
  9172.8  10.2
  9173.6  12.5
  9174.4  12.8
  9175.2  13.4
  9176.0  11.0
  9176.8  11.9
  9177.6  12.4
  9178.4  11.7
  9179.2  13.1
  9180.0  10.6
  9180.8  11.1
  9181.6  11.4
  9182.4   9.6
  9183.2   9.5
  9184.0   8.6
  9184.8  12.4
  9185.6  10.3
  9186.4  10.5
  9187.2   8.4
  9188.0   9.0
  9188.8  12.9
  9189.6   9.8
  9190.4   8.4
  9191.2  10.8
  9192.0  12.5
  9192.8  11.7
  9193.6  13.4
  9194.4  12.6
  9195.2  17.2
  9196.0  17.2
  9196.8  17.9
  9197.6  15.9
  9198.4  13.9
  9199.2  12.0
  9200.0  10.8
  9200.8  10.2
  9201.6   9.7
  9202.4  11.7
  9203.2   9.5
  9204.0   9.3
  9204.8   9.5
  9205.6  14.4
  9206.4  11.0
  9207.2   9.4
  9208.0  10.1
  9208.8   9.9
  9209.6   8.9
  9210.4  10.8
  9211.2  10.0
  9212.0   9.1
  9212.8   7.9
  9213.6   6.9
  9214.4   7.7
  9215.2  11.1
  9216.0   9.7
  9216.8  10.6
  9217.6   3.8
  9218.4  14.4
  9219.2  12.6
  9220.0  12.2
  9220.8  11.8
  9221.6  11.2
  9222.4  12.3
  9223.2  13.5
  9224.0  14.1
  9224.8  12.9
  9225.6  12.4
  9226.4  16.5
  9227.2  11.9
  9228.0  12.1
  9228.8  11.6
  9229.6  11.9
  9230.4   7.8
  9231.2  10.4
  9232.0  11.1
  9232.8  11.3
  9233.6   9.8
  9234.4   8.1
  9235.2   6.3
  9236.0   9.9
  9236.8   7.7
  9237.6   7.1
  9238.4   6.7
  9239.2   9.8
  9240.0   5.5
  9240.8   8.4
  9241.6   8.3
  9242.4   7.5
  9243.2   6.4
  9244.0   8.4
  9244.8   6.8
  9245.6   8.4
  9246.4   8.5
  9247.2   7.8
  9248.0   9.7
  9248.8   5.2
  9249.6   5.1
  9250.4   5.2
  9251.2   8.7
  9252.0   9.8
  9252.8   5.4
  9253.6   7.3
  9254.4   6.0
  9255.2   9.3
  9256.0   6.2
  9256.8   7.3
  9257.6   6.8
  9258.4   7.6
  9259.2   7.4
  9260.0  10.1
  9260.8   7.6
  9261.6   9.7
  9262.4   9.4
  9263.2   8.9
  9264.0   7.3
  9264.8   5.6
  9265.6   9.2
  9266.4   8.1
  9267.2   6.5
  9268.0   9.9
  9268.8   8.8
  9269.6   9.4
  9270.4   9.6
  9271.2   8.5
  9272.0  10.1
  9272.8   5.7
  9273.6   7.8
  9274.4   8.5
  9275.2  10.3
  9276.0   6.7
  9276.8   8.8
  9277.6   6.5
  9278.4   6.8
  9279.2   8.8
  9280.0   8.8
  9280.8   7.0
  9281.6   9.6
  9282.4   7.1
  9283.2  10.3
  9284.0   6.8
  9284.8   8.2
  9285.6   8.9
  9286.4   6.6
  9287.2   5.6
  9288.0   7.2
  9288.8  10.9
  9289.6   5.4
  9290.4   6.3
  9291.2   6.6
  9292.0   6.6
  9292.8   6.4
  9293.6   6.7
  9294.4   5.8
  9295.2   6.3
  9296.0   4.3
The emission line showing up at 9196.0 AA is H-alpha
